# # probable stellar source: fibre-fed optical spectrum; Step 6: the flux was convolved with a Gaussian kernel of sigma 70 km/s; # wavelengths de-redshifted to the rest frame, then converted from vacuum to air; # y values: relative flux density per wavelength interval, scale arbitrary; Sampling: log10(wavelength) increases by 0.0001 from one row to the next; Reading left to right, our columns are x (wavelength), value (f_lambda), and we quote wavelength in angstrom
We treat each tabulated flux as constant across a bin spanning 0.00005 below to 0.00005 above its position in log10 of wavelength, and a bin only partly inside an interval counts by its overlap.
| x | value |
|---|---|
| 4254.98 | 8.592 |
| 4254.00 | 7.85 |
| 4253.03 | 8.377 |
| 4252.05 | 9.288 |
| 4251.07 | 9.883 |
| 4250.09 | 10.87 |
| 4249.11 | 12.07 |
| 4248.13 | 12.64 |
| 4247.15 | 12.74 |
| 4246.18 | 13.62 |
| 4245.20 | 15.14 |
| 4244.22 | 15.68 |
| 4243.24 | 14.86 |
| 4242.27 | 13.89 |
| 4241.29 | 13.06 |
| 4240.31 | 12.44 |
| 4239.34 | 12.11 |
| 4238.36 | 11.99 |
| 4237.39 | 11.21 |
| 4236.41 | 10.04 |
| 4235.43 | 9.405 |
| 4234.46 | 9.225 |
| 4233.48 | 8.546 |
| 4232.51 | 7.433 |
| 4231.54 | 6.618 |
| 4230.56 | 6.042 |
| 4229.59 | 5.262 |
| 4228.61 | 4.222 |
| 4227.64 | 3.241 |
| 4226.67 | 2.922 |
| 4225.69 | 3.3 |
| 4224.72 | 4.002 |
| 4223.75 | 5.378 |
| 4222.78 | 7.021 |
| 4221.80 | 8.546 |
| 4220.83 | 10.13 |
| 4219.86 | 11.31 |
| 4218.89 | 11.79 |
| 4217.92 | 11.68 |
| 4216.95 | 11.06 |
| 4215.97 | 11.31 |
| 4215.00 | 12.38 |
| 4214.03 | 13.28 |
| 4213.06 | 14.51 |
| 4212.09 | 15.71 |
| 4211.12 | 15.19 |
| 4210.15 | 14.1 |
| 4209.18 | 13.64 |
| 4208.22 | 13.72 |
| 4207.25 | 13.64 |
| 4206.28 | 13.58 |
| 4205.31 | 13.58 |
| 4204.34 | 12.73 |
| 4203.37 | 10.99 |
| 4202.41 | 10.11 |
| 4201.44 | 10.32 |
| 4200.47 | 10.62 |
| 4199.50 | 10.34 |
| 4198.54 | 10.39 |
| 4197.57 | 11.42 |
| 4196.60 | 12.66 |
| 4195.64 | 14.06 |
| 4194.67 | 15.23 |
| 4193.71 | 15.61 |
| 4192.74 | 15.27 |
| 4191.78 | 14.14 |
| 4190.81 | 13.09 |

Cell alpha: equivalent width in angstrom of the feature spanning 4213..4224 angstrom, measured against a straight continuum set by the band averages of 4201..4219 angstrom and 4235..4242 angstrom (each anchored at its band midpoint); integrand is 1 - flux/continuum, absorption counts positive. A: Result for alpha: 1.6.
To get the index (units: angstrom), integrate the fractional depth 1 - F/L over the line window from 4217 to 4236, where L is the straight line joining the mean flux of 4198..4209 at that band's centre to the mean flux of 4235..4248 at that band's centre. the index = 7.9 angstrom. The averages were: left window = 11.9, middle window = 7.26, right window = 12.8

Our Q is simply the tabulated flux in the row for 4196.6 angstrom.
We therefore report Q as 12.66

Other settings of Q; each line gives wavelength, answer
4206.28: 13.58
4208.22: 13.72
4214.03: 13.28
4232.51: 7.433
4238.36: 11.99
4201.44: 10.32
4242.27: 13.89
